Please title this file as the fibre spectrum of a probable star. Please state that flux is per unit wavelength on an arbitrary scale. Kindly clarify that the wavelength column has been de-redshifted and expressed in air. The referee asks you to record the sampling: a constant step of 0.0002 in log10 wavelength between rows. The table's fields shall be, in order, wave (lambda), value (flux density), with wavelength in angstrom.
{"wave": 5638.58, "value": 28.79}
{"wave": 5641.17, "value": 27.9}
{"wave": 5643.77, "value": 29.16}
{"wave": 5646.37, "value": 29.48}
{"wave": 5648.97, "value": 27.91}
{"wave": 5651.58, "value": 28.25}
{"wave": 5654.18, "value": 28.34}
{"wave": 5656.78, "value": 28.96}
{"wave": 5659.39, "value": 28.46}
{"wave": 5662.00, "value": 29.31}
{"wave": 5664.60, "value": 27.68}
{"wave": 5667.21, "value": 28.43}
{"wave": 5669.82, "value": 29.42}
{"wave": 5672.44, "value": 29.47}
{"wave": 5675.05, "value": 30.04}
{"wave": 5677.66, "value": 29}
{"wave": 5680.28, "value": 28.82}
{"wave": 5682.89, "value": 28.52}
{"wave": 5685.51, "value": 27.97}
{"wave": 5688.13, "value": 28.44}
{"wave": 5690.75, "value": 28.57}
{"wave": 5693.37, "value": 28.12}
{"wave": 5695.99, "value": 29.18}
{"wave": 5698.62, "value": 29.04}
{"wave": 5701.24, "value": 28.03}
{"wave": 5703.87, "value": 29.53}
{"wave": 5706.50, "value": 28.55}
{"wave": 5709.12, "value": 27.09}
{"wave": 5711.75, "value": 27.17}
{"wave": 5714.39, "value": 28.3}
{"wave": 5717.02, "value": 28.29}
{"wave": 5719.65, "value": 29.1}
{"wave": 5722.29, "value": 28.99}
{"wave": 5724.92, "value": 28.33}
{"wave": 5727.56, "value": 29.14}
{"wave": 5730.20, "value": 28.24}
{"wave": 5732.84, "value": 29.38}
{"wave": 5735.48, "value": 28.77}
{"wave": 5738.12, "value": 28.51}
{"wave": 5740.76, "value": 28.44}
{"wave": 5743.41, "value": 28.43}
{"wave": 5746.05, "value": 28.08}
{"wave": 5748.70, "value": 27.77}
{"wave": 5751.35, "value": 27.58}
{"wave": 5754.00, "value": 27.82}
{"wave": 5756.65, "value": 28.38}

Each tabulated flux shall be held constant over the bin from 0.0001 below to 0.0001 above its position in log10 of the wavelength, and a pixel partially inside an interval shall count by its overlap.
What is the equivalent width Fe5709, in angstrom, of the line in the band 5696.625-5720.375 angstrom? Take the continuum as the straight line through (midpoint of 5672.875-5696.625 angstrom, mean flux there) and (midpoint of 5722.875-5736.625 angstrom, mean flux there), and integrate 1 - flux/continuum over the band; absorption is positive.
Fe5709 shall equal 0.4 angstrom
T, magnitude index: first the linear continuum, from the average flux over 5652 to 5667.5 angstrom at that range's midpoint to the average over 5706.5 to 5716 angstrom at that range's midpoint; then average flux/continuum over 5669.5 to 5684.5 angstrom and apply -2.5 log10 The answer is -0.03 mag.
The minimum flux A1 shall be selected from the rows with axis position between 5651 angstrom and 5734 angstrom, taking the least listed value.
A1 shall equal 27.09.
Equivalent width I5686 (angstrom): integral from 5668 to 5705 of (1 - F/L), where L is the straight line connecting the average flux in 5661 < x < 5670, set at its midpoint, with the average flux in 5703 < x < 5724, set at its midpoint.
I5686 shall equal -0.5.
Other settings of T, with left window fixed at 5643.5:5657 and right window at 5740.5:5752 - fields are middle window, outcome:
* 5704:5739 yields -0.011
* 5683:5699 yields -0.005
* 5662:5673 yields -0.009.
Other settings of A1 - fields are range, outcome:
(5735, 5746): 28.43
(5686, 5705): 28.03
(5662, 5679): 27.68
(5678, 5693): 27.97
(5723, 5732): 28.24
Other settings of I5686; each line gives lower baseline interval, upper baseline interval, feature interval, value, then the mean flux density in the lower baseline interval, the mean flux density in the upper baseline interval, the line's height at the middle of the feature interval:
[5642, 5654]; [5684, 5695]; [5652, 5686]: -0.4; 28.6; 28.3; 28.5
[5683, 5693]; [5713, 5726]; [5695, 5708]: -0.2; 28.3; 28.6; 28.4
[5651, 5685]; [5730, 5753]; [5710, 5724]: 0.1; 28.8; 28.4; 28.5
